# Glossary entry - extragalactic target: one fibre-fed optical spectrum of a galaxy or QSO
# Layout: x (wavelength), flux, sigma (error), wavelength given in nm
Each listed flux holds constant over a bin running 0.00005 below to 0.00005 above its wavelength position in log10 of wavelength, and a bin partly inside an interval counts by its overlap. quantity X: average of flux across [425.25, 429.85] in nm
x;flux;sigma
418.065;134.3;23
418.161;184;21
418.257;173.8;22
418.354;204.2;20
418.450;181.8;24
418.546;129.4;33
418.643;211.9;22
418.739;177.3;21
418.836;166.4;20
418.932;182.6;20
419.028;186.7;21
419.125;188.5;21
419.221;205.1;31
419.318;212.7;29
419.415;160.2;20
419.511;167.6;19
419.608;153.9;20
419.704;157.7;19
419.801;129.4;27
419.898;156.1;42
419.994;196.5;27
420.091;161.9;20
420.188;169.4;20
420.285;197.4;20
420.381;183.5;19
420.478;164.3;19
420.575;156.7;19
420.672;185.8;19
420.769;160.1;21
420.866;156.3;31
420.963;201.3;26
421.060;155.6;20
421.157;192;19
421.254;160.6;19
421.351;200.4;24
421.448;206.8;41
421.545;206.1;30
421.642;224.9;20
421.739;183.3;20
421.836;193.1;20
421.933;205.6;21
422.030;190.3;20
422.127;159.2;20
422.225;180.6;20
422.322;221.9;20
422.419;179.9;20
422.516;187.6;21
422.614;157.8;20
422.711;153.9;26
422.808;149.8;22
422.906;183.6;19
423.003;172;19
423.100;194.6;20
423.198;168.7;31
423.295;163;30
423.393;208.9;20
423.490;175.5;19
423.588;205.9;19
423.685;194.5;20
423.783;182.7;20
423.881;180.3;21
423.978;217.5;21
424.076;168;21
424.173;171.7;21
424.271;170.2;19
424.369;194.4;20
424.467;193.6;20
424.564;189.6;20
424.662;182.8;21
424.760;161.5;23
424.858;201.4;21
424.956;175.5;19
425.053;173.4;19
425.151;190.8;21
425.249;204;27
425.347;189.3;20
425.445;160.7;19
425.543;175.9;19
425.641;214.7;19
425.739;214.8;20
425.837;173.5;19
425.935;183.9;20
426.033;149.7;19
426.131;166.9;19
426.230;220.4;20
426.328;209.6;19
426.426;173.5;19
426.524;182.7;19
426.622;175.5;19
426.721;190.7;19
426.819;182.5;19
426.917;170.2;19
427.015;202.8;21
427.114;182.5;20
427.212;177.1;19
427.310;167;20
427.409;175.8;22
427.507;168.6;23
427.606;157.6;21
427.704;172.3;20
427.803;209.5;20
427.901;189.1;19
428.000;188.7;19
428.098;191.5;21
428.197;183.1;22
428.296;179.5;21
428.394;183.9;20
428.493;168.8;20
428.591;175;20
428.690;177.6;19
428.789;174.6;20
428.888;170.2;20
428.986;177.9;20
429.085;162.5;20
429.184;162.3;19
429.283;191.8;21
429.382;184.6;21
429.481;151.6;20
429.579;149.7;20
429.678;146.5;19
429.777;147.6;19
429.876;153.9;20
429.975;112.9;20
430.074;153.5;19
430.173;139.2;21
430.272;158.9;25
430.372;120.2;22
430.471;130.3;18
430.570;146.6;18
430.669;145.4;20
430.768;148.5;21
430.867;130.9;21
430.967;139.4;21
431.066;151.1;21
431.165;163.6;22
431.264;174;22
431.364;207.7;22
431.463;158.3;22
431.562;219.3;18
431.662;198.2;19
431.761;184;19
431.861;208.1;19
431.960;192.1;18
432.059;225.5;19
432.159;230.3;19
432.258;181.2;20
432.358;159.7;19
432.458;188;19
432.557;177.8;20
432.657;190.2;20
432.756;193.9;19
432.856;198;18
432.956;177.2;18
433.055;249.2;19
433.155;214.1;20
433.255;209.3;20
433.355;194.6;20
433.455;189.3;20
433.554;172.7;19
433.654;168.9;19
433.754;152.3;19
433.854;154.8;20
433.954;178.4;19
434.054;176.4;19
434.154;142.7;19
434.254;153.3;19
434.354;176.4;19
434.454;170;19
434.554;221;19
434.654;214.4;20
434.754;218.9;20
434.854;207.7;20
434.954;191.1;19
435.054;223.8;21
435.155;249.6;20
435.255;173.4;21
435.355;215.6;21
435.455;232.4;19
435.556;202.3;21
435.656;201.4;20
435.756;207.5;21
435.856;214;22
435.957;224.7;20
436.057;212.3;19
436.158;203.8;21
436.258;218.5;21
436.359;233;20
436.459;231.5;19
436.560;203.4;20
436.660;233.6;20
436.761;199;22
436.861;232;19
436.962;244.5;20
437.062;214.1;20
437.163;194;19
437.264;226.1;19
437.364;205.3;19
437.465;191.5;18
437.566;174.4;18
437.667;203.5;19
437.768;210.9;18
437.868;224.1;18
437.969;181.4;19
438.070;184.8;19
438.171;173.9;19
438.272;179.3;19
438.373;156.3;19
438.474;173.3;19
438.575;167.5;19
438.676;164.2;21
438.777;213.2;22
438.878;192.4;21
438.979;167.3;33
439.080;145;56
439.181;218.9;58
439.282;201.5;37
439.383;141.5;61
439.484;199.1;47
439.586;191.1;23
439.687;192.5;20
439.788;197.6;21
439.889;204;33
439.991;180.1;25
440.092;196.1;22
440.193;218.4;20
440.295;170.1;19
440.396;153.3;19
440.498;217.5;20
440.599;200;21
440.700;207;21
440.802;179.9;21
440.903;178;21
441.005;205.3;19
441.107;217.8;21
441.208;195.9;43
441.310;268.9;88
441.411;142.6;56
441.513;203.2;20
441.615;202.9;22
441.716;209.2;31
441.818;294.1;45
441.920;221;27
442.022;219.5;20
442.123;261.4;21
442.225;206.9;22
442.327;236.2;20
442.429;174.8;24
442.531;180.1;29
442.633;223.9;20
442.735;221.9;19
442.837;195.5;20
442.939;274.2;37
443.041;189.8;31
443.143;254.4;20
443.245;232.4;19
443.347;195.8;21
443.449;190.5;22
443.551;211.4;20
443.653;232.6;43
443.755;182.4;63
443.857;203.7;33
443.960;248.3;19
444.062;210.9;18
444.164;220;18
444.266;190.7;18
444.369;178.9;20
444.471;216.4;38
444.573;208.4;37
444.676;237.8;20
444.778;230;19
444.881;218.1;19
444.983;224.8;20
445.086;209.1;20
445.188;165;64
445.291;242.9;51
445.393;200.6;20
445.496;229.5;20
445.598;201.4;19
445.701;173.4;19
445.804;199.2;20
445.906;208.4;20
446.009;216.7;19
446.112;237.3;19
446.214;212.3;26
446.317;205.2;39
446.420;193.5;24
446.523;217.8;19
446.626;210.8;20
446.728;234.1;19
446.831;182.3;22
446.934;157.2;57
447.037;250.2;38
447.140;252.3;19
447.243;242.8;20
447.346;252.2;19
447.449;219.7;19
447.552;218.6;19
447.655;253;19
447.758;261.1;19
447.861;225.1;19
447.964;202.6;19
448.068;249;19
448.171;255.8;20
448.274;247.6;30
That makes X 178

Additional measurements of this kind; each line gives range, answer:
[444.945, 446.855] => 209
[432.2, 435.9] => 193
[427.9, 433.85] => 174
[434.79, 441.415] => 200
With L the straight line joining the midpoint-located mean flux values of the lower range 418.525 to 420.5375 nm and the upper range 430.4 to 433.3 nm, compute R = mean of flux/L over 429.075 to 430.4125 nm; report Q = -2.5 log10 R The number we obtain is 0.186 mag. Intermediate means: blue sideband 175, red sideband 182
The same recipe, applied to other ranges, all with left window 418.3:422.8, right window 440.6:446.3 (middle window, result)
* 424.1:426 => 0.01 mag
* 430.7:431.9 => 0.13 mag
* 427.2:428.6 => 0.06 mag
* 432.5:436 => 0.02 mag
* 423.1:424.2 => -0.01 mag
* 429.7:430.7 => 0.34 mag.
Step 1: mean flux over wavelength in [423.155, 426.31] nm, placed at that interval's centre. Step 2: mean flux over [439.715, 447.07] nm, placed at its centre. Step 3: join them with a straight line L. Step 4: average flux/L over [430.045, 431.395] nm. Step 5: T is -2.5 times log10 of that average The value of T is 0.28 mag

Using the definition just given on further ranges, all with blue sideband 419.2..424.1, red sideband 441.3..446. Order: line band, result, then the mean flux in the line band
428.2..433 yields 0.14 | 170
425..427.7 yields 0.03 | 183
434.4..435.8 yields -0.05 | 209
